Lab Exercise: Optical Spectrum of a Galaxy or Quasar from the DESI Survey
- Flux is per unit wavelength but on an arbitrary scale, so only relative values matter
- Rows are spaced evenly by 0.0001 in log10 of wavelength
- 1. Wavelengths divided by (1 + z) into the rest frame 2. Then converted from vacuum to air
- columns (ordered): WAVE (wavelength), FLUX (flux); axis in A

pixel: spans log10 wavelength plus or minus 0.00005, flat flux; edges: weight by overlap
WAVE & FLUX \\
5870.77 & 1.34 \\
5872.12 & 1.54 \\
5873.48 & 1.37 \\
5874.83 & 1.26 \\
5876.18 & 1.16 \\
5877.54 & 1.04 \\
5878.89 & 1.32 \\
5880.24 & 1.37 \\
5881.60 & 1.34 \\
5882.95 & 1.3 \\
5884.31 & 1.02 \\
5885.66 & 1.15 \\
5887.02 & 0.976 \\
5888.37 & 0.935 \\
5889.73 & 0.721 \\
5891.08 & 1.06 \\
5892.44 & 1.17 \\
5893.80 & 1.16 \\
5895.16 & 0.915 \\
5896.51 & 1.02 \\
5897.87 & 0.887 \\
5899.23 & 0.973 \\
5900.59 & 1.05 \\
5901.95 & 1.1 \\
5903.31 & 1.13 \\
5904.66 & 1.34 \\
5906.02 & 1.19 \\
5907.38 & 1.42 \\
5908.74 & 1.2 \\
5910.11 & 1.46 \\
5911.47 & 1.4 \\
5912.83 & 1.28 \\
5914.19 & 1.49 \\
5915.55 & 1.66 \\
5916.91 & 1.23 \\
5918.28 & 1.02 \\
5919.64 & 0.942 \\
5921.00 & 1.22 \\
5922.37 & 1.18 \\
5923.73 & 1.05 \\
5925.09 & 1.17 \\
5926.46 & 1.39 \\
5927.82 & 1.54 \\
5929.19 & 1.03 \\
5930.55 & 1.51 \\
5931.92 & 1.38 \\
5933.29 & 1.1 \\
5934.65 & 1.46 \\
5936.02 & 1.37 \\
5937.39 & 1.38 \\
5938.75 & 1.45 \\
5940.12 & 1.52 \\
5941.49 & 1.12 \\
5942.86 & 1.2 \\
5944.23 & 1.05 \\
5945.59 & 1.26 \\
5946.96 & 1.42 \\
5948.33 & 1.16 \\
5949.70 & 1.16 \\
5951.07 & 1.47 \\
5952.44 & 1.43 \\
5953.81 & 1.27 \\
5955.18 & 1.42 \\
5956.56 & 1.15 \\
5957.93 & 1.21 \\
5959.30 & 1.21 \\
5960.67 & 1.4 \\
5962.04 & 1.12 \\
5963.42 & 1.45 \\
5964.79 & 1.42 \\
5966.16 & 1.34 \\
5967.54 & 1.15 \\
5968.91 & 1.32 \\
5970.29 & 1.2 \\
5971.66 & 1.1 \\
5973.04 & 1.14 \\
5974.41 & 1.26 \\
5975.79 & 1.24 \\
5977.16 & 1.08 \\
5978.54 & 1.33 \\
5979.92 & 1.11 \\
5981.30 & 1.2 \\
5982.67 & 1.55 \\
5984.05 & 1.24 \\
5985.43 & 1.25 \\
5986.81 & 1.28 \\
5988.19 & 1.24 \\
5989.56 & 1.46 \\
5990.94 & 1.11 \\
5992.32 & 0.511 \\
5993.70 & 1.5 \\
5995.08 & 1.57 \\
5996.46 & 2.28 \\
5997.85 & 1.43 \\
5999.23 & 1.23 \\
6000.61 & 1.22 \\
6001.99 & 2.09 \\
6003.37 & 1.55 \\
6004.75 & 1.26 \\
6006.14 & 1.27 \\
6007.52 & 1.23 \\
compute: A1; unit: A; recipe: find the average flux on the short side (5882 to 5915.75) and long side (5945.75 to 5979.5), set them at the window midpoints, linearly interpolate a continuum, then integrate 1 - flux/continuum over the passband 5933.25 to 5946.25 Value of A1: -0.8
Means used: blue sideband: 1.16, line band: 1.3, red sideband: 1.27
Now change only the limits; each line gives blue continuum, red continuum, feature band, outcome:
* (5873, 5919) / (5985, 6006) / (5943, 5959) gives 0.4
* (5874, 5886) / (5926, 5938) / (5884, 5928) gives 4.3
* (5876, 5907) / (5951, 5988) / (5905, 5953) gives -4.6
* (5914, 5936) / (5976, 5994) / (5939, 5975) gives -0.8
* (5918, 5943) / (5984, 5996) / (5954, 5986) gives 0.2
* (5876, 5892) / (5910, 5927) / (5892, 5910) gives 0.9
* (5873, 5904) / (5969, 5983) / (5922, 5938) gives -1.9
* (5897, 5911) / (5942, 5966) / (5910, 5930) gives -1.0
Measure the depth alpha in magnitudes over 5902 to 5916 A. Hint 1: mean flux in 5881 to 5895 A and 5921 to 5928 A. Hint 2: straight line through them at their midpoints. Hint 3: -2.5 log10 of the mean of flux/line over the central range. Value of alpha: -0.15 mag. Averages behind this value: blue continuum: 1.08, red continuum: 1.24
